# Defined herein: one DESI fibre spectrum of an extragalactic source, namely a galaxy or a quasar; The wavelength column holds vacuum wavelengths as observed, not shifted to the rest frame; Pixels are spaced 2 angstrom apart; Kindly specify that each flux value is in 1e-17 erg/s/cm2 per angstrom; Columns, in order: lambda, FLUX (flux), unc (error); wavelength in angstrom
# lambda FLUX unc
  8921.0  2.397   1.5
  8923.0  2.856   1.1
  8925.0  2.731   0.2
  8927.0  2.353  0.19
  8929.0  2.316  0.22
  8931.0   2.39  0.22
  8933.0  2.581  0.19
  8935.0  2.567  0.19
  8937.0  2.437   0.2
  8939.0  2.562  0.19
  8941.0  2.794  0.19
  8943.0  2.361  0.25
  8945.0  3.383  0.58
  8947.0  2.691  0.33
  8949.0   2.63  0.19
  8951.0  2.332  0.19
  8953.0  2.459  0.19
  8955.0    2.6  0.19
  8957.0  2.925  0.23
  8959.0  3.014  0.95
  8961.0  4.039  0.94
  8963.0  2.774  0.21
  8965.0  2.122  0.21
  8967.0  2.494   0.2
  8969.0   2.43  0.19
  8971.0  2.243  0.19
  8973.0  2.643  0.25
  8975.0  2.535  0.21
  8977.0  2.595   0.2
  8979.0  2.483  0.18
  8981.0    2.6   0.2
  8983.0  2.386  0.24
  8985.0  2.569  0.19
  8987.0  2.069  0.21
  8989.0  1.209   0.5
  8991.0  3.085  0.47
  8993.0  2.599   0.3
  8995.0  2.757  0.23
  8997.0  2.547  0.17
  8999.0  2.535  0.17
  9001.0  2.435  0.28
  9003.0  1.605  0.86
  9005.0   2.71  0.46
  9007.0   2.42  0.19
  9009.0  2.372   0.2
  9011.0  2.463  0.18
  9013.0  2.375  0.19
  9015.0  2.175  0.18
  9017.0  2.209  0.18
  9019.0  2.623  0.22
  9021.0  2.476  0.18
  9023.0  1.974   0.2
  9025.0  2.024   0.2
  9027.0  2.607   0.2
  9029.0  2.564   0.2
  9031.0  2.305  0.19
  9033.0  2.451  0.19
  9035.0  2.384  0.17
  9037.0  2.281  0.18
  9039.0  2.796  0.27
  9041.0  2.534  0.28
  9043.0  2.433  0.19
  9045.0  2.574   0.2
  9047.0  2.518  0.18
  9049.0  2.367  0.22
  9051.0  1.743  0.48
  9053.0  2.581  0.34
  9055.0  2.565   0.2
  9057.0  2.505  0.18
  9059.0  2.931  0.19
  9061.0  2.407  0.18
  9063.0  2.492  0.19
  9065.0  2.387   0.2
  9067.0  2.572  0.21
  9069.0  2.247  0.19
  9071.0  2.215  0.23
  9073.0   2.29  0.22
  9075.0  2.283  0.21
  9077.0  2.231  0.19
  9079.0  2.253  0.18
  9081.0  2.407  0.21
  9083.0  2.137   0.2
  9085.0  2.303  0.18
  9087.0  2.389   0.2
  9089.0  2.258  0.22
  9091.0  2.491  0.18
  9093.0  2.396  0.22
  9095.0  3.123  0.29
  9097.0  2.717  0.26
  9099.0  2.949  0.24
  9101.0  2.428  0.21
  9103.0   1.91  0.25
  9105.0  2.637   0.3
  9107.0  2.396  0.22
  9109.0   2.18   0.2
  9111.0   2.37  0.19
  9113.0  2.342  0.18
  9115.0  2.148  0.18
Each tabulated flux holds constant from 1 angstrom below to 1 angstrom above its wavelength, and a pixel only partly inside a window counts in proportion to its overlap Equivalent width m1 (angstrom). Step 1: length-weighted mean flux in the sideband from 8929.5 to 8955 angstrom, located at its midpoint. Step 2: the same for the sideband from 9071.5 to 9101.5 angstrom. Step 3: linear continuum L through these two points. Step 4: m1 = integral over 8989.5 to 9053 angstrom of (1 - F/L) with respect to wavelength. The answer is 2.5 angstrom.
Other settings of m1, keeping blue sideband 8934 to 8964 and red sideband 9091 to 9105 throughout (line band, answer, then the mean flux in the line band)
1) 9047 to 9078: 2.8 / 2.39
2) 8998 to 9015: 2.2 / 2.35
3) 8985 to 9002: 1.9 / 2.41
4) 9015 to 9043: 2.9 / 2.4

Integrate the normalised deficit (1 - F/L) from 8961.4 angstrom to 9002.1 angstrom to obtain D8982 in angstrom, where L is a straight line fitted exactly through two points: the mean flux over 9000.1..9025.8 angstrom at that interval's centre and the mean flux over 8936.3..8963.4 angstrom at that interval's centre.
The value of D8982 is 1.0 angstrom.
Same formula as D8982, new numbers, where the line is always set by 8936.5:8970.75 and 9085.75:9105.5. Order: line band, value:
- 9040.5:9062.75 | 0.96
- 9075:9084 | 1.01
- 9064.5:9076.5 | 1.08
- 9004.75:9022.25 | 1.47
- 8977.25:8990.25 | 1.99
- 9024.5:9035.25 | 0.83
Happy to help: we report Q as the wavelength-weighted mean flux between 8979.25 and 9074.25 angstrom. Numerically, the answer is 2.4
